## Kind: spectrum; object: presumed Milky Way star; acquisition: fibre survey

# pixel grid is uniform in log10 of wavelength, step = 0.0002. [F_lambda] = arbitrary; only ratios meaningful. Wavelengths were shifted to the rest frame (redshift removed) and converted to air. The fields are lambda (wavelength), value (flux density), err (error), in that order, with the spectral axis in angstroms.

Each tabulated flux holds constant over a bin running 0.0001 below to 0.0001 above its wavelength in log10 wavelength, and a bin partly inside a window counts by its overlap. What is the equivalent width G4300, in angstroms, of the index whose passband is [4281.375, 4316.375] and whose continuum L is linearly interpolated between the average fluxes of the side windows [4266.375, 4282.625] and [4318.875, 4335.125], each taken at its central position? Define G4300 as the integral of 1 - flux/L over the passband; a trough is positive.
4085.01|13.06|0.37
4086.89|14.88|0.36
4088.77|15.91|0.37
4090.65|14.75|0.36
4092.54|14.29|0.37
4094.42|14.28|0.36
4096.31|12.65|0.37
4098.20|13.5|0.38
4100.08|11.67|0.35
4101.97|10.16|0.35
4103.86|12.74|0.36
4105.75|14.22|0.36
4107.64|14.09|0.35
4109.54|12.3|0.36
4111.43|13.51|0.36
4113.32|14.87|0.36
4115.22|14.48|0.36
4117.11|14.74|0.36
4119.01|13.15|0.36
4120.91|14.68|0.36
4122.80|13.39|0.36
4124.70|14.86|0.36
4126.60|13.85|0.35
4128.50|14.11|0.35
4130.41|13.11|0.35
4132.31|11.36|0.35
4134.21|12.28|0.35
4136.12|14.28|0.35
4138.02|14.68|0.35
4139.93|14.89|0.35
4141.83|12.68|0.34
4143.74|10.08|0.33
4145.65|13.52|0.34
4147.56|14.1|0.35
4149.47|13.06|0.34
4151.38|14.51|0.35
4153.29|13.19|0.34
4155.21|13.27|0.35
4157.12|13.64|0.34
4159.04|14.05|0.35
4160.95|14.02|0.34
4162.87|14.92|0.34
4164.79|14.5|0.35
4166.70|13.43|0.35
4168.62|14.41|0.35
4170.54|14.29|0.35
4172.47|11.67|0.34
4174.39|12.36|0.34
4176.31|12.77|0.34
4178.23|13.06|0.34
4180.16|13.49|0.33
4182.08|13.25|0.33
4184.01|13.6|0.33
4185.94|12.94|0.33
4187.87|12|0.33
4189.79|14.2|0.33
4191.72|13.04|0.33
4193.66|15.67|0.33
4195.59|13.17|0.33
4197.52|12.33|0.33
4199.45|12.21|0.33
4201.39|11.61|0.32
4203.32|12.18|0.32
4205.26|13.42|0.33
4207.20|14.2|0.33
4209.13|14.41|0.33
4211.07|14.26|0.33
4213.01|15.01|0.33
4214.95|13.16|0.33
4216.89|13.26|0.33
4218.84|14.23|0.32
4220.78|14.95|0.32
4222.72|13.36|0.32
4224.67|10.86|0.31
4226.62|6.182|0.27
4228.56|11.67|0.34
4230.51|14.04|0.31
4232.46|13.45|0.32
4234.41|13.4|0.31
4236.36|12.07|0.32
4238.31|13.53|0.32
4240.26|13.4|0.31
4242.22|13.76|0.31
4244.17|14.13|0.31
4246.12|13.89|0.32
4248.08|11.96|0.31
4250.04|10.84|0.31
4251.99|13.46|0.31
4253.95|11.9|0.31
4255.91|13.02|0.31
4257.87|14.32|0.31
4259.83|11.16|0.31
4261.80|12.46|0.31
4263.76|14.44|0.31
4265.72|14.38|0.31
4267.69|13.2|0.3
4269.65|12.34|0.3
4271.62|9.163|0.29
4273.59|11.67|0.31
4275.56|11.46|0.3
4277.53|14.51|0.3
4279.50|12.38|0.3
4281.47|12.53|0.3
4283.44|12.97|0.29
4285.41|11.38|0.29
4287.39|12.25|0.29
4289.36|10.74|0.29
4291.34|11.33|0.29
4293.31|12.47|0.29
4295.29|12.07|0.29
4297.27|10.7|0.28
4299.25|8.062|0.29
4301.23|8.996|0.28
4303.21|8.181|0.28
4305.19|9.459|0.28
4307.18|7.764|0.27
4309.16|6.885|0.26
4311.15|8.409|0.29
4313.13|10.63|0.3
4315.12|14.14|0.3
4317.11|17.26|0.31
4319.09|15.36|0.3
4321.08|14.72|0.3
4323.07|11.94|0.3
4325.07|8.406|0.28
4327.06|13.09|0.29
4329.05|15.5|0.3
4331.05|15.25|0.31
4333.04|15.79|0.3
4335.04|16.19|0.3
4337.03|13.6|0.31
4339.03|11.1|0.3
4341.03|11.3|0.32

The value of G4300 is 6.60 angstroms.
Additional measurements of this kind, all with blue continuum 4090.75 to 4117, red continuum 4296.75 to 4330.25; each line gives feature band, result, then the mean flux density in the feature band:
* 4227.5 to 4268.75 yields -4.1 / 13.1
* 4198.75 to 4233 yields -2.0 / 12.9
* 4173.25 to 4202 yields -1.3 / 13.1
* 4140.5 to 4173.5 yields -1.8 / 13.5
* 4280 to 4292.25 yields -0.4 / 11.9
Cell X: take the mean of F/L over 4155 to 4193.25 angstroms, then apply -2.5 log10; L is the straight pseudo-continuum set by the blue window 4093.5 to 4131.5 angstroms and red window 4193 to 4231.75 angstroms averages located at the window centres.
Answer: -0.02 mag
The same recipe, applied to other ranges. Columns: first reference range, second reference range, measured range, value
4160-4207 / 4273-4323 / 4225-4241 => 0.03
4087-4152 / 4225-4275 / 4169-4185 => 0.00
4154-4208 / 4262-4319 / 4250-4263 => -0.05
